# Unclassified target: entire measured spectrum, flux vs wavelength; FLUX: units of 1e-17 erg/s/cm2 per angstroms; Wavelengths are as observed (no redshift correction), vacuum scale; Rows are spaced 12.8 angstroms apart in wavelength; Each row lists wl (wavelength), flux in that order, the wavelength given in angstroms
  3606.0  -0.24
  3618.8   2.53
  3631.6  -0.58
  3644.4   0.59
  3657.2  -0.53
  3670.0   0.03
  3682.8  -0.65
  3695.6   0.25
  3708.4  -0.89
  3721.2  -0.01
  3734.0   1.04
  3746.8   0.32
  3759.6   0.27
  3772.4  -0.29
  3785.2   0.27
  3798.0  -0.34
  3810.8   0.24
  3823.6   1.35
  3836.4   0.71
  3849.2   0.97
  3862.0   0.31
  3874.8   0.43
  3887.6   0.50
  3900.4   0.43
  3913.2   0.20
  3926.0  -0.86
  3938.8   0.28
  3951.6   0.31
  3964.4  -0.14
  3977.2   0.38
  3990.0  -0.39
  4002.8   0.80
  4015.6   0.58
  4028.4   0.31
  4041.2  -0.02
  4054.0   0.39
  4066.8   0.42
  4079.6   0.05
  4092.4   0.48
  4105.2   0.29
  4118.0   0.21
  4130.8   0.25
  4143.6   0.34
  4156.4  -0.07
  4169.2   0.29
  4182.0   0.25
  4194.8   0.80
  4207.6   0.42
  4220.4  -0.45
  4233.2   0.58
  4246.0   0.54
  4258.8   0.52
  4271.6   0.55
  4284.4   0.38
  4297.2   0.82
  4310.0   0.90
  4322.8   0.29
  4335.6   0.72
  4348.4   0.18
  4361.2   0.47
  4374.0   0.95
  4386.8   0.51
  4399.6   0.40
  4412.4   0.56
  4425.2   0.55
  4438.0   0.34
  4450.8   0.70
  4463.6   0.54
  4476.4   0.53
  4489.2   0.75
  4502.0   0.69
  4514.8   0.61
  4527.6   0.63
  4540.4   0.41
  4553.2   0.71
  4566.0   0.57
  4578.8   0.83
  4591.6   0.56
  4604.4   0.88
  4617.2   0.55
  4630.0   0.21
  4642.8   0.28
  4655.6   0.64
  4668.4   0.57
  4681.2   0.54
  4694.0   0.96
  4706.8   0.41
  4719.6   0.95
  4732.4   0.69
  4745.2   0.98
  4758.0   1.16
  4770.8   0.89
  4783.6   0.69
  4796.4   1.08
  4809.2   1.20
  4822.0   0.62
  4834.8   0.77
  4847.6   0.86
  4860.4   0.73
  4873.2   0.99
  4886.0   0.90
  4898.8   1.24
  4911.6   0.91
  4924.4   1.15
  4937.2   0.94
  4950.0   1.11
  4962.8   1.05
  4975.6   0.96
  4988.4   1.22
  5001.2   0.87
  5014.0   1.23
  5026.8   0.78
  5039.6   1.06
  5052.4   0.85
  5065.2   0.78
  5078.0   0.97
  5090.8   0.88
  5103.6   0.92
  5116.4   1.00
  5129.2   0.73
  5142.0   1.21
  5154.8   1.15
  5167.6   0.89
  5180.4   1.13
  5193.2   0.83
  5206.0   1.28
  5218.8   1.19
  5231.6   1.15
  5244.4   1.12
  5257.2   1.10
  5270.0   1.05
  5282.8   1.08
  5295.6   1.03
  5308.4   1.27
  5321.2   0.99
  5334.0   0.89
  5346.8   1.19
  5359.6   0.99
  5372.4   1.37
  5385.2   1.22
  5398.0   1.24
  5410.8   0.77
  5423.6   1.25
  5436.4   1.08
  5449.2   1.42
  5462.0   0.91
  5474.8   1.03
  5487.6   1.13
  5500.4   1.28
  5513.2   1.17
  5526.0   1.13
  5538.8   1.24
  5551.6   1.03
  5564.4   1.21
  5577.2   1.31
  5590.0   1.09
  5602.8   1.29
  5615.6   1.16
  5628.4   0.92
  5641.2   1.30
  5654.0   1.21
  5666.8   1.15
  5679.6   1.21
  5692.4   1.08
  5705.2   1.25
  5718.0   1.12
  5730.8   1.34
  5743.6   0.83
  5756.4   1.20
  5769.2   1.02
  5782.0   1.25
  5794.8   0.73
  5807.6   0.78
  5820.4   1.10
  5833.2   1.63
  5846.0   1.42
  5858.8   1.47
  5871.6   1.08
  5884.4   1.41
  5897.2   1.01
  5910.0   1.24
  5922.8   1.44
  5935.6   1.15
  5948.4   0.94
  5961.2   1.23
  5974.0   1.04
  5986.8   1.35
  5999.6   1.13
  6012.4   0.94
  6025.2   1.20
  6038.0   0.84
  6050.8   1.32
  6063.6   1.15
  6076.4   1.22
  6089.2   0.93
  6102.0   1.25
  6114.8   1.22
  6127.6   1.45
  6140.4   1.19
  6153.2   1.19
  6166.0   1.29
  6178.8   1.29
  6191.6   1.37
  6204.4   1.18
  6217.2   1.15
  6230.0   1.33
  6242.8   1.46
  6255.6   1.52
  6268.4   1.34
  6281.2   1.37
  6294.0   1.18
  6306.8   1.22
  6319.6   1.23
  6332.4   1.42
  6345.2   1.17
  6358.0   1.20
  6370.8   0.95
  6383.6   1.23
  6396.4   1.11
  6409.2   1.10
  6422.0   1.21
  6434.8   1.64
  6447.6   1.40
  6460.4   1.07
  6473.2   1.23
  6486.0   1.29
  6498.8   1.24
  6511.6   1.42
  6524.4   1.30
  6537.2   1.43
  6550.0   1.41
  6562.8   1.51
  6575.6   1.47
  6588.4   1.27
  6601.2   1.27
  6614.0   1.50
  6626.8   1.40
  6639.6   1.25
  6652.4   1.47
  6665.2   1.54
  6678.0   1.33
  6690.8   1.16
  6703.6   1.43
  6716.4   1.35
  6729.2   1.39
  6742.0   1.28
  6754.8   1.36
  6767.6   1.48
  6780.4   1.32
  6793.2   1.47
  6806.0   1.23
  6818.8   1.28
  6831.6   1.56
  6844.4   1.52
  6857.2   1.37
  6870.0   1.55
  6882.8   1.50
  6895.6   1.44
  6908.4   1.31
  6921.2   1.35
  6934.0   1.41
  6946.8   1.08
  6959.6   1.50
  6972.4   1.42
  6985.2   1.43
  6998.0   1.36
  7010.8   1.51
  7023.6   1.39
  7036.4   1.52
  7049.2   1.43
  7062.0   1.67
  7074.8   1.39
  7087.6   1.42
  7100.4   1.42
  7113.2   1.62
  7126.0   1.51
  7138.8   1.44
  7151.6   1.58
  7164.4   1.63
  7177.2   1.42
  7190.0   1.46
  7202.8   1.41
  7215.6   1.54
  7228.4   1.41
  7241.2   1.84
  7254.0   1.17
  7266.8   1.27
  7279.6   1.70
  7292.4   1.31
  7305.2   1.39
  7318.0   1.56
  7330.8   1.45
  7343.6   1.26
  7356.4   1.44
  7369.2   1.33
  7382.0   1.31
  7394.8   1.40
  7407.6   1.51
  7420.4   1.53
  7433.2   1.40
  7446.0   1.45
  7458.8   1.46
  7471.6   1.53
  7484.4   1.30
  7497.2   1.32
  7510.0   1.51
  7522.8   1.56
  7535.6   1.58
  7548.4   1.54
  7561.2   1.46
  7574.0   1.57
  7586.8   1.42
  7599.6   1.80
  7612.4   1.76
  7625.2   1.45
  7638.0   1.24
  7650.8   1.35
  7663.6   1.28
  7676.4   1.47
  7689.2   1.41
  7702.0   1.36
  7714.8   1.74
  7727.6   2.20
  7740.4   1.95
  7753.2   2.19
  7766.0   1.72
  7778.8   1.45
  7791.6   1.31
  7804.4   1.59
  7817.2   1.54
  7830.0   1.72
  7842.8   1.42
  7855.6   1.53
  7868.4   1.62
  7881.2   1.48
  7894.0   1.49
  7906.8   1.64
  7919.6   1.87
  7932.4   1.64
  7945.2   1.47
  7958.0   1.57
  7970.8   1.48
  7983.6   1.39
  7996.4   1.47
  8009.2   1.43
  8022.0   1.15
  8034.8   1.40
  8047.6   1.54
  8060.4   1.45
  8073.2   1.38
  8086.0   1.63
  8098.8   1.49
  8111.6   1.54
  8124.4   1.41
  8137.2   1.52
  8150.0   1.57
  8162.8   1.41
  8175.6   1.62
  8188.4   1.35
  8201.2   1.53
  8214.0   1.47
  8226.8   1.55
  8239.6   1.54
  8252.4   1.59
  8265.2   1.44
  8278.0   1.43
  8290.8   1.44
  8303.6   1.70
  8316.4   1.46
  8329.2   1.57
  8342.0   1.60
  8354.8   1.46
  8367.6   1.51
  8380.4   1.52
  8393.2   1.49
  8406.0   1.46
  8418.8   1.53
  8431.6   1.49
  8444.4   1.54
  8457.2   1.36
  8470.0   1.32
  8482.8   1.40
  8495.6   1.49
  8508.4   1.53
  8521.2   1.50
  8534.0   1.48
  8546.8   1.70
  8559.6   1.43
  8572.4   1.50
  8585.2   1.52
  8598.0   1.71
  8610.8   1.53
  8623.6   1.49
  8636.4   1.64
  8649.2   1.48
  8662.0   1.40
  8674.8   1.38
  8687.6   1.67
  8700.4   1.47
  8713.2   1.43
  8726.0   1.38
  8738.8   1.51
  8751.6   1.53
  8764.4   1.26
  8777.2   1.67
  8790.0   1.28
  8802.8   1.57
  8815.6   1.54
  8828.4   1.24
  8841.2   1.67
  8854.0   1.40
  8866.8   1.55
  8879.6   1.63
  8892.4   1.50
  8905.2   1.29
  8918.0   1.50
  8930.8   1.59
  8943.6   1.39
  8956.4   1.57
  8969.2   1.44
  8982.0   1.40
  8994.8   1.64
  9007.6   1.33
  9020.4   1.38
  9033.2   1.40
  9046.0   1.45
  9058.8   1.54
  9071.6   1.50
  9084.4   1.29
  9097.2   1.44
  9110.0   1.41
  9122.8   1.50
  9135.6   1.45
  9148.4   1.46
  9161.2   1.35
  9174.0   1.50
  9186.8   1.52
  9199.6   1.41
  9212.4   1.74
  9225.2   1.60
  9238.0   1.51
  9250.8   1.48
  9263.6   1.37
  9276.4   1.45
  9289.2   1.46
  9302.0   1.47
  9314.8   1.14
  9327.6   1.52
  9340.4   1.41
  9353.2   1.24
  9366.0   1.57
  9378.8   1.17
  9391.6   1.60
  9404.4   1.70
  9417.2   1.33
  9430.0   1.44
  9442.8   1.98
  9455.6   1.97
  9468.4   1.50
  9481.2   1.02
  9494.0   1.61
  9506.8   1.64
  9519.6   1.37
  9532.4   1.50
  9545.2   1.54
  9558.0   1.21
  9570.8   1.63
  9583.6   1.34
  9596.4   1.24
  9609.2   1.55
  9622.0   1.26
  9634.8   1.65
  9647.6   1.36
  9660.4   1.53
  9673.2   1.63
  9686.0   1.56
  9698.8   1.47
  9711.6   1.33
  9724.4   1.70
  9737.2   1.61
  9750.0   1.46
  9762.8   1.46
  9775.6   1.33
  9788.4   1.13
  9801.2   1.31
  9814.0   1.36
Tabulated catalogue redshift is 0.18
